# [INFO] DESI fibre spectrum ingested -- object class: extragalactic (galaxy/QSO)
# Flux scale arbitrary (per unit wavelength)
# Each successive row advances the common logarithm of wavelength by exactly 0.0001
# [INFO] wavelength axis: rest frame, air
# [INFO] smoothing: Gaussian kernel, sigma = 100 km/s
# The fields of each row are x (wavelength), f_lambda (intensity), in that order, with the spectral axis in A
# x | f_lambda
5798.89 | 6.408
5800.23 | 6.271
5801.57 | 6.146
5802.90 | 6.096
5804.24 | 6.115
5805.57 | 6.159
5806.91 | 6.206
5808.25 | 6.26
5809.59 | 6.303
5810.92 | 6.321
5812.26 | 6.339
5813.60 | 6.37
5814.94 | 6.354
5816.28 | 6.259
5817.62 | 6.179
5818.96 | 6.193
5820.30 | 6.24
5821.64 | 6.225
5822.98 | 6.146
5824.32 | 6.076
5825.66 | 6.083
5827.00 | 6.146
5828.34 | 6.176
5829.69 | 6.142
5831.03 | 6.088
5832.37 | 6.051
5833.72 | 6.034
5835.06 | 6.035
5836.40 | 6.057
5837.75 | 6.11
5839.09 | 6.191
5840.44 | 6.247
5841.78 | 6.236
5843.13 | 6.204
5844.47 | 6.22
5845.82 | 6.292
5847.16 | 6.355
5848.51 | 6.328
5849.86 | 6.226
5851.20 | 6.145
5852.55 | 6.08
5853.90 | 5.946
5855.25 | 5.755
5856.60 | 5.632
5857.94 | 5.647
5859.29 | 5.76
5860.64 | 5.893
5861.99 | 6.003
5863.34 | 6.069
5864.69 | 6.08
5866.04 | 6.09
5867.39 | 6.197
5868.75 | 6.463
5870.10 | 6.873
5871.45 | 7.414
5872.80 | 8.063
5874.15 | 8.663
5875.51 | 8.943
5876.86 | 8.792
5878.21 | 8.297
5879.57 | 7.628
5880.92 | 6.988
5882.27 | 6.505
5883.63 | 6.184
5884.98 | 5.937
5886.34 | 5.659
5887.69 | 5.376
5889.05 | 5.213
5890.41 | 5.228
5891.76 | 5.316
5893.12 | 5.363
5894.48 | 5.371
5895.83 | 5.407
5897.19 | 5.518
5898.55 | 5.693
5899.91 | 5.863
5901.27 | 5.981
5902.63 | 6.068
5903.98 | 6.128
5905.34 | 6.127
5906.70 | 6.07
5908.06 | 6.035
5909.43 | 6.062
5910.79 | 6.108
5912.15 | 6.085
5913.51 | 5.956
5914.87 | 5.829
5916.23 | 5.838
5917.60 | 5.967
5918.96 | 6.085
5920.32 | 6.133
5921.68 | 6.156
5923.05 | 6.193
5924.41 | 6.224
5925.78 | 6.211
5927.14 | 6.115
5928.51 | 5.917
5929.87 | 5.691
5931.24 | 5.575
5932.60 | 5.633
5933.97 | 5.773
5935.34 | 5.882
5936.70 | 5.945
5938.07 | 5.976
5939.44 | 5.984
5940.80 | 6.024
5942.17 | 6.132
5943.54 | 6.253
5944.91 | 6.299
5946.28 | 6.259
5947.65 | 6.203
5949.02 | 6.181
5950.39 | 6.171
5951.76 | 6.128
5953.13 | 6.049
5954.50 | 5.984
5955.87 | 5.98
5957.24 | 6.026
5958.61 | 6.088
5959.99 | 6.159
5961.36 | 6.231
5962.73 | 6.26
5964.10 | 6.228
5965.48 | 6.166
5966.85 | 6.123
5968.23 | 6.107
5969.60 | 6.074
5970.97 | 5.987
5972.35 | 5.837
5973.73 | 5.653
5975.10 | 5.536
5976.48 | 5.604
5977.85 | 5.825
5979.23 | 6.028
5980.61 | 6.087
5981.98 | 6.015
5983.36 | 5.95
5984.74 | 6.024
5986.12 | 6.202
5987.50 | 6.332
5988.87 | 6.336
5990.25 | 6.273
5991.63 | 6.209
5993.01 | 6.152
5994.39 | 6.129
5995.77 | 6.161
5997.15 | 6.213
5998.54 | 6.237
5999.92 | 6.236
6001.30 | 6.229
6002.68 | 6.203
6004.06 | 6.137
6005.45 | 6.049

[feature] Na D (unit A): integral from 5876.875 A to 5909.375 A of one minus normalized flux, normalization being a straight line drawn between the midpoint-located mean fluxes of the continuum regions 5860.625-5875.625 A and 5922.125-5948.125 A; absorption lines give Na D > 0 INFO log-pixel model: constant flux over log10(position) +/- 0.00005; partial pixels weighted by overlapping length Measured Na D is 2.5 A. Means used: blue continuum 6.86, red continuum 6.01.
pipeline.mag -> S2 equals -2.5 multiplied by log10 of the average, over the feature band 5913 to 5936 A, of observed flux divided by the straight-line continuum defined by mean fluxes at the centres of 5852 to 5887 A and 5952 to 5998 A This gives 0.07 mag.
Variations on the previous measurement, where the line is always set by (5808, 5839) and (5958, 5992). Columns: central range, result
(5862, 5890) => -0.12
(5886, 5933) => 0.05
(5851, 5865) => 0.05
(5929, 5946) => 0.03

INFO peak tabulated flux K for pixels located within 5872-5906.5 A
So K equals 8.943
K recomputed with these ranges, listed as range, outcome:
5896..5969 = 6.299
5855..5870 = 6.463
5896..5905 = 6.128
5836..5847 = 6.292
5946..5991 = 6.336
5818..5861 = 6.355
